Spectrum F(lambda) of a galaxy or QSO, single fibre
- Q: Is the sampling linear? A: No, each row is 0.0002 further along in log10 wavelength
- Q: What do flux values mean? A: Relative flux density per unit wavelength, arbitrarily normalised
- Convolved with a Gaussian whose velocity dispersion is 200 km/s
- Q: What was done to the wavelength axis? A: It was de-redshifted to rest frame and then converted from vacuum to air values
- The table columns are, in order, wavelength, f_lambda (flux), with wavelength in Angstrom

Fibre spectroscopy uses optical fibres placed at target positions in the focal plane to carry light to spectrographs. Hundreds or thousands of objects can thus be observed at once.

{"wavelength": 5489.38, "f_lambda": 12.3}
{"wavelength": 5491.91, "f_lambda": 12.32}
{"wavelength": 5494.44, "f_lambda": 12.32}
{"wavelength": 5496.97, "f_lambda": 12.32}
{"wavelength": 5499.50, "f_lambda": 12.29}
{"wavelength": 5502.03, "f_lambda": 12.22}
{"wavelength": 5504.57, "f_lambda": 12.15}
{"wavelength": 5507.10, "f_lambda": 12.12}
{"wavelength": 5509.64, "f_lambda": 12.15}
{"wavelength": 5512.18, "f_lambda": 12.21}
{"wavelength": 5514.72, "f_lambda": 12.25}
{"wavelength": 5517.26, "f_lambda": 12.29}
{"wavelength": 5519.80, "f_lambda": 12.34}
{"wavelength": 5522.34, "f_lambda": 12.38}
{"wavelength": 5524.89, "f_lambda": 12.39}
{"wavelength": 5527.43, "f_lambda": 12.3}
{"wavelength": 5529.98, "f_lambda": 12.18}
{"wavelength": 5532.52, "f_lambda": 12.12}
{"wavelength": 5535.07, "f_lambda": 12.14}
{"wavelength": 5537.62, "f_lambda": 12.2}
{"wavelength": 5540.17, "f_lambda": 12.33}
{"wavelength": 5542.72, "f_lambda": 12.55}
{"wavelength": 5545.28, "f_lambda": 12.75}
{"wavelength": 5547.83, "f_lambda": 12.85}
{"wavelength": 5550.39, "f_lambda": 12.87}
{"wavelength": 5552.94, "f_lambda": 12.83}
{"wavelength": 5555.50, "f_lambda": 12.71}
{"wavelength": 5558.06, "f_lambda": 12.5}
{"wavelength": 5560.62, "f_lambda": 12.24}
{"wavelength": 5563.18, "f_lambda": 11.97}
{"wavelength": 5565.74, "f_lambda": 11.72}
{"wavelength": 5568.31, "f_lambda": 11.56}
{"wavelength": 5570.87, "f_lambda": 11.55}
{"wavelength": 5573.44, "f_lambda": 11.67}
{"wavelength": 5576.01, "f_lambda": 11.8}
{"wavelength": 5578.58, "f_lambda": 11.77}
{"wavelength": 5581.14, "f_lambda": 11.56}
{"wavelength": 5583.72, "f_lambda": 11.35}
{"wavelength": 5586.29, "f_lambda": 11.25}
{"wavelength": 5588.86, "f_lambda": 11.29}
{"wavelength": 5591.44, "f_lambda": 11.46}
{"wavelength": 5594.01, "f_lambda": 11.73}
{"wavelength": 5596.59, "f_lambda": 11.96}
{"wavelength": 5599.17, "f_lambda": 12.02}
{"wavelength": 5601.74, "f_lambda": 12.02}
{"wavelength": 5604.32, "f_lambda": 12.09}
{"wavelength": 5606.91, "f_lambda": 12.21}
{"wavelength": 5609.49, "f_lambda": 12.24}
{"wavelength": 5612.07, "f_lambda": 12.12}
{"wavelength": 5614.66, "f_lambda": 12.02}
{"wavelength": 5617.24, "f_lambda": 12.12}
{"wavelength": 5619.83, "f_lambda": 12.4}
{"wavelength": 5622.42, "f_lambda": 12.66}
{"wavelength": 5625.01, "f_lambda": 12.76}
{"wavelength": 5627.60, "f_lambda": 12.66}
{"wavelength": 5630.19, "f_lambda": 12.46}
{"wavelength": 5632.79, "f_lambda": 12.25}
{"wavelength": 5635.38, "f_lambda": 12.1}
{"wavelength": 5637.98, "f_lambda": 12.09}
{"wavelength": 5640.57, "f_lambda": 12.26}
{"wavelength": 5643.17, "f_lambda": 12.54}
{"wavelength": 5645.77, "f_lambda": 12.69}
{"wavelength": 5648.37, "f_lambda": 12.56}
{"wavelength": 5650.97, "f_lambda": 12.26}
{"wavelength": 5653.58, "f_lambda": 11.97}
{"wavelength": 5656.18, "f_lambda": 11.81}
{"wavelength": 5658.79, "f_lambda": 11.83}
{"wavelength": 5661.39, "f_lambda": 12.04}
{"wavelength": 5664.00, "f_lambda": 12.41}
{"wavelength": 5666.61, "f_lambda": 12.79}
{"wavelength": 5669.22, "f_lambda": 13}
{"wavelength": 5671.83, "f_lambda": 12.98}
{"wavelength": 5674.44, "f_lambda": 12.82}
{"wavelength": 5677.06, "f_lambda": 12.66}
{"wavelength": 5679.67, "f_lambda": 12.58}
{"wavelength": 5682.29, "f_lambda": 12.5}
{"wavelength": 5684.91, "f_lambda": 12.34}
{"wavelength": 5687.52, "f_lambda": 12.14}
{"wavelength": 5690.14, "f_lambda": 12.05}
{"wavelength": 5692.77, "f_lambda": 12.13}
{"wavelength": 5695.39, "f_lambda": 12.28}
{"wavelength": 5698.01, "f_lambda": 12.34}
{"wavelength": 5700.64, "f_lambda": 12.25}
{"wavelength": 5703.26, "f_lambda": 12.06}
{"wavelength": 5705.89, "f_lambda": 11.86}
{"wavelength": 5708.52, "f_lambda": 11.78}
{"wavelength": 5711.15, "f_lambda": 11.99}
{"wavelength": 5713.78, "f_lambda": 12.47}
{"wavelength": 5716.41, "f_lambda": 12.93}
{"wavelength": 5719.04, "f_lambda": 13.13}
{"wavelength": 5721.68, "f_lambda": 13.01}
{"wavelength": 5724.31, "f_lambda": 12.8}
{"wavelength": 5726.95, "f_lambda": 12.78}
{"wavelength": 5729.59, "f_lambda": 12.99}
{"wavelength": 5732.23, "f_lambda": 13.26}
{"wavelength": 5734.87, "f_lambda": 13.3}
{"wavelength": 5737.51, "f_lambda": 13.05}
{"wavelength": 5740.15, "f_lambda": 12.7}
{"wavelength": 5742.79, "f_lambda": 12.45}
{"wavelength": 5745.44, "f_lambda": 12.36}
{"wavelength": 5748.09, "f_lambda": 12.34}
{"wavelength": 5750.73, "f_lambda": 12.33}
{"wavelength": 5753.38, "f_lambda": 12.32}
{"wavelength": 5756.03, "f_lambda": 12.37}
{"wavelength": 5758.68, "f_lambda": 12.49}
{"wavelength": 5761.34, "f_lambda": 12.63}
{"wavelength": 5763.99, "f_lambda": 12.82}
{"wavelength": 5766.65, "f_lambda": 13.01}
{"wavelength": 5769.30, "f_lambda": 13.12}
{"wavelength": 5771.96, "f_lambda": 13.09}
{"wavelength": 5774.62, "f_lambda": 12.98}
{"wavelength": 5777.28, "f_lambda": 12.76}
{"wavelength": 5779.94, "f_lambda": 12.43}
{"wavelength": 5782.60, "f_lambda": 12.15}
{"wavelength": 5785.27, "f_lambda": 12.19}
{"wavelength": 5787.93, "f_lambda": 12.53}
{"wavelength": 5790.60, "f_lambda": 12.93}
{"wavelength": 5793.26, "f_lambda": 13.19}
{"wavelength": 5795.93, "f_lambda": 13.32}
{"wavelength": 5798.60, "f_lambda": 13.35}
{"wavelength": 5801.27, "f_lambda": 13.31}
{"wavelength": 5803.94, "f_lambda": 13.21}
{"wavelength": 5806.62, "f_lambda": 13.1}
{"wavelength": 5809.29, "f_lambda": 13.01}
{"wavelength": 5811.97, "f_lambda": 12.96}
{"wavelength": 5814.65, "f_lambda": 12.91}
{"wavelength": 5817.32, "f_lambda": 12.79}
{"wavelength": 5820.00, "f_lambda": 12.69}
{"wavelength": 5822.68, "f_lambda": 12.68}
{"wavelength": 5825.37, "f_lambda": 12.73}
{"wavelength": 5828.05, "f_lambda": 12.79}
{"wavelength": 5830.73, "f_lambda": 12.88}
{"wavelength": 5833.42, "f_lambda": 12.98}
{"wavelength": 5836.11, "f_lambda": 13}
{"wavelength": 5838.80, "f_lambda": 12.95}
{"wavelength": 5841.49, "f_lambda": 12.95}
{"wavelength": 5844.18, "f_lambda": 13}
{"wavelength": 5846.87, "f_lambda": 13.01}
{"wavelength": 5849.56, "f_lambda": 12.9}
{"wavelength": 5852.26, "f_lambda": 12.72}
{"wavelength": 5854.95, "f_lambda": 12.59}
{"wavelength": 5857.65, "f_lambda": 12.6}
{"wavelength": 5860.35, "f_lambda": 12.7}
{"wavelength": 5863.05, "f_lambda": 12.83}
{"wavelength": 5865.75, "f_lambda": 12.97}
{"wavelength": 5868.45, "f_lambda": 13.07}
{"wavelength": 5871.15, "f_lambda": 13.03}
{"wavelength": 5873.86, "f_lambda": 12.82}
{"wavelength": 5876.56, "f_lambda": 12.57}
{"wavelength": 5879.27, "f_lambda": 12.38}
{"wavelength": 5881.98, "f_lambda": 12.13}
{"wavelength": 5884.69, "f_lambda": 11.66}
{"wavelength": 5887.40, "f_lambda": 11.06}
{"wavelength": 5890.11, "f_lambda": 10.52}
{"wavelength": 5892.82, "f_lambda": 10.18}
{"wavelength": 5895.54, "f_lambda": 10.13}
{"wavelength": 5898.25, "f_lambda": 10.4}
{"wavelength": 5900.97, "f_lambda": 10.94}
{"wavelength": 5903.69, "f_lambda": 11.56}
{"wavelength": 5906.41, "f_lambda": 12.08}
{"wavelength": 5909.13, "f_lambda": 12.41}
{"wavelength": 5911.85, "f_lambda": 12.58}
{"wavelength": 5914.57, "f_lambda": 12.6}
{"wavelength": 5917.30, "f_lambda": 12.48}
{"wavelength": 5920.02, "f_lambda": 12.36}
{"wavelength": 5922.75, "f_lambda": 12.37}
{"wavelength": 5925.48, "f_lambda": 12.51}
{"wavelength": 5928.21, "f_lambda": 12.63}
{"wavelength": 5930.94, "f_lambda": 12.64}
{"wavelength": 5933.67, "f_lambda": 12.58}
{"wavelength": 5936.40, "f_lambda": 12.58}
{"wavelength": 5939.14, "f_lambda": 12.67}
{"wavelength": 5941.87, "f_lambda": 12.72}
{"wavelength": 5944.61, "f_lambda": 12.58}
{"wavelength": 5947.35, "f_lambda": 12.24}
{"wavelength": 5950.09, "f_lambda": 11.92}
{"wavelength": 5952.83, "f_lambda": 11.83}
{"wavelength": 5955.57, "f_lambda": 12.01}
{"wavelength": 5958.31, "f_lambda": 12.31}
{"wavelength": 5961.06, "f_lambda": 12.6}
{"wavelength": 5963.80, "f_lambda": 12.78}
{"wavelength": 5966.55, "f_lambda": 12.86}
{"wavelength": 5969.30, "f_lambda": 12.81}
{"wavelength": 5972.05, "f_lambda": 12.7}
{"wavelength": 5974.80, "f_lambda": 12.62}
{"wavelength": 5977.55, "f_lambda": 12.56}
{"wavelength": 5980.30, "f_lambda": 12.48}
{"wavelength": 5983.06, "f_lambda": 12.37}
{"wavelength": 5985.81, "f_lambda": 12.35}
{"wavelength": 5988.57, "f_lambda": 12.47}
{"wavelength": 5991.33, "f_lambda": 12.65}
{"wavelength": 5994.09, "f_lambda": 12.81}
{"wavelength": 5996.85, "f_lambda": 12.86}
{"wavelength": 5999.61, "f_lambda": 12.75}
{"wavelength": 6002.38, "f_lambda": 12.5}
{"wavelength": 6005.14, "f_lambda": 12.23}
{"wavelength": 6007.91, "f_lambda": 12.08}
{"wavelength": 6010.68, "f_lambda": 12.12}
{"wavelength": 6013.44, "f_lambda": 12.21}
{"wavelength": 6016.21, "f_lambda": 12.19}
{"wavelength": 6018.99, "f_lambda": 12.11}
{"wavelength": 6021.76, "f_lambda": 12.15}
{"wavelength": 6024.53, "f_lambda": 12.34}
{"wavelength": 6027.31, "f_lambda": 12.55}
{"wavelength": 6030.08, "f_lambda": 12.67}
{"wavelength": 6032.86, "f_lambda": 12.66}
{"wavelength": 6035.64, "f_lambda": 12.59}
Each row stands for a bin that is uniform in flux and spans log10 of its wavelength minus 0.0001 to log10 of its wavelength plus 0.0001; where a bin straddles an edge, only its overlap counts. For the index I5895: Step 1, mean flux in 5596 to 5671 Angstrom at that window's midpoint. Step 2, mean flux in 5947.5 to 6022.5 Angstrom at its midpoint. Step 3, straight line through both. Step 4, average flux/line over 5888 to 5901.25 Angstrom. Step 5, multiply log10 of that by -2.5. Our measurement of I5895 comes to 0.19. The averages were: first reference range 12.3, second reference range 12.4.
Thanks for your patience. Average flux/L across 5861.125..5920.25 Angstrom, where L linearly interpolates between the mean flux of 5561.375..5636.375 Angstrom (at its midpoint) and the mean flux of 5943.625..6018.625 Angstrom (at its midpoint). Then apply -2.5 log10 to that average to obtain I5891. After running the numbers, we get 0.034 mag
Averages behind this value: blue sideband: 12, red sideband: 12.4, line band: 11.9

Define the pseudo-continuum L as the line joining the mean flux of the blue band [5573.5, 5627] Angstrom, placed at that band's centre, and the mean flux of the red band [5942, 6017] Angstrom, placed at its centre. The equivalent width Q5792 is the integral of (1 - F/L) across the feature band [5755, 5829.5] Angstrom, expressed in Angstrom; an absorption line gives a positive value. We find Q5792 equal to -3.9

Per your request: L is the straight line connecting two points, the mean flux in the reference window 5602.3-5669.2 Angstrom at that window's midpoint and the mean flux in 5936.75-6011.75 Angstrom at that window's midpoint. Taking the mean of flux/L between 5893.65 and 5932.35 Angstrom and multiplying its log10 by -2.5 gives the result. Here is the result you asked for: 0.044 mag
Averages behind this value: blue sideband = 12.3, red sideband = 12.5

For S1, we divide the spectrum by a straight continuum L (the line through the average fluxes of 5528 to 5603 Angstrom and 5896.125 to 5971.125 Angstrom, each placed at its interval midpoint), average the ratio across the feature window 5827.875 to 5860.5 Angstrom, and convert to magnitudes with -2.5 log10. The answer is -0.06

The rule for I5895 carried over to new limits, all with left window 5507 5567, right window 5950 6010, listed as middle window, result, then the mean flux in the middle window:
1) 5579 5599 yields 0.07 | 11.6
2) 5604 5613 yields 0.02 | 12.2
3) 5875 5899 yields 0.11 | 11.3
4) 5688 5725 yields 0.00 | 12.4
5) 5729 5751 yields -0.03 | 12.8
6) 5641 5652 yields -0.01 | 12.5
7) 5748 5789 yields -0.02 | 12.6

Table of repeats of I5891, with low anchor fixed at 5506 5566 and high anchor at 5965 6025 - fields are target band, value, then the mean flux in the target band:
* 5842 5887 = -0.02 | 12.7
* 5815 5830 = -0.03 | 12.8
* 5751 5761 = 0.00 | 12.4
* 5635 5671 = 0.01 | 12.3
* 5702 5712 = 0.04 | 11.9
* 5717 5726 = -0.05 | 13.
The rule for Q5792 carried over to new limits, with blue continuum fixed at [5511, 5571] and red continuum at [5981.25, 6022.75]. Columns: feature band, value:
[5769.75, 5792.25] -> -0.6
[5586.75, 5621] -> 1.0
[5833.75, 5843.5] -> -0.5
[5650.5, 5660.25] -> 0.3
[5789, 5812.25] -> -1.5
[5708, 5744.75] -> -1.3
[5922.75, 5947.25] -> -0.4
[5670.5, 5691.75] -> -0.3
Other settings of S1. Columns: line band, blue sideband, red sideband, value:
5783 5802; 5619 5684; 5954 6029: -0.04 mag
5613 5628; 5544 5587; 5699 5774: -0.01 mag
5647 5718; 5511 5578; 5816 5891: 0.01 mag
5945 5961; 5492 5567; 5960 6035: 0.03 mag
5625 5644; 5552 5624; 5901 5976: -0.03 mag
